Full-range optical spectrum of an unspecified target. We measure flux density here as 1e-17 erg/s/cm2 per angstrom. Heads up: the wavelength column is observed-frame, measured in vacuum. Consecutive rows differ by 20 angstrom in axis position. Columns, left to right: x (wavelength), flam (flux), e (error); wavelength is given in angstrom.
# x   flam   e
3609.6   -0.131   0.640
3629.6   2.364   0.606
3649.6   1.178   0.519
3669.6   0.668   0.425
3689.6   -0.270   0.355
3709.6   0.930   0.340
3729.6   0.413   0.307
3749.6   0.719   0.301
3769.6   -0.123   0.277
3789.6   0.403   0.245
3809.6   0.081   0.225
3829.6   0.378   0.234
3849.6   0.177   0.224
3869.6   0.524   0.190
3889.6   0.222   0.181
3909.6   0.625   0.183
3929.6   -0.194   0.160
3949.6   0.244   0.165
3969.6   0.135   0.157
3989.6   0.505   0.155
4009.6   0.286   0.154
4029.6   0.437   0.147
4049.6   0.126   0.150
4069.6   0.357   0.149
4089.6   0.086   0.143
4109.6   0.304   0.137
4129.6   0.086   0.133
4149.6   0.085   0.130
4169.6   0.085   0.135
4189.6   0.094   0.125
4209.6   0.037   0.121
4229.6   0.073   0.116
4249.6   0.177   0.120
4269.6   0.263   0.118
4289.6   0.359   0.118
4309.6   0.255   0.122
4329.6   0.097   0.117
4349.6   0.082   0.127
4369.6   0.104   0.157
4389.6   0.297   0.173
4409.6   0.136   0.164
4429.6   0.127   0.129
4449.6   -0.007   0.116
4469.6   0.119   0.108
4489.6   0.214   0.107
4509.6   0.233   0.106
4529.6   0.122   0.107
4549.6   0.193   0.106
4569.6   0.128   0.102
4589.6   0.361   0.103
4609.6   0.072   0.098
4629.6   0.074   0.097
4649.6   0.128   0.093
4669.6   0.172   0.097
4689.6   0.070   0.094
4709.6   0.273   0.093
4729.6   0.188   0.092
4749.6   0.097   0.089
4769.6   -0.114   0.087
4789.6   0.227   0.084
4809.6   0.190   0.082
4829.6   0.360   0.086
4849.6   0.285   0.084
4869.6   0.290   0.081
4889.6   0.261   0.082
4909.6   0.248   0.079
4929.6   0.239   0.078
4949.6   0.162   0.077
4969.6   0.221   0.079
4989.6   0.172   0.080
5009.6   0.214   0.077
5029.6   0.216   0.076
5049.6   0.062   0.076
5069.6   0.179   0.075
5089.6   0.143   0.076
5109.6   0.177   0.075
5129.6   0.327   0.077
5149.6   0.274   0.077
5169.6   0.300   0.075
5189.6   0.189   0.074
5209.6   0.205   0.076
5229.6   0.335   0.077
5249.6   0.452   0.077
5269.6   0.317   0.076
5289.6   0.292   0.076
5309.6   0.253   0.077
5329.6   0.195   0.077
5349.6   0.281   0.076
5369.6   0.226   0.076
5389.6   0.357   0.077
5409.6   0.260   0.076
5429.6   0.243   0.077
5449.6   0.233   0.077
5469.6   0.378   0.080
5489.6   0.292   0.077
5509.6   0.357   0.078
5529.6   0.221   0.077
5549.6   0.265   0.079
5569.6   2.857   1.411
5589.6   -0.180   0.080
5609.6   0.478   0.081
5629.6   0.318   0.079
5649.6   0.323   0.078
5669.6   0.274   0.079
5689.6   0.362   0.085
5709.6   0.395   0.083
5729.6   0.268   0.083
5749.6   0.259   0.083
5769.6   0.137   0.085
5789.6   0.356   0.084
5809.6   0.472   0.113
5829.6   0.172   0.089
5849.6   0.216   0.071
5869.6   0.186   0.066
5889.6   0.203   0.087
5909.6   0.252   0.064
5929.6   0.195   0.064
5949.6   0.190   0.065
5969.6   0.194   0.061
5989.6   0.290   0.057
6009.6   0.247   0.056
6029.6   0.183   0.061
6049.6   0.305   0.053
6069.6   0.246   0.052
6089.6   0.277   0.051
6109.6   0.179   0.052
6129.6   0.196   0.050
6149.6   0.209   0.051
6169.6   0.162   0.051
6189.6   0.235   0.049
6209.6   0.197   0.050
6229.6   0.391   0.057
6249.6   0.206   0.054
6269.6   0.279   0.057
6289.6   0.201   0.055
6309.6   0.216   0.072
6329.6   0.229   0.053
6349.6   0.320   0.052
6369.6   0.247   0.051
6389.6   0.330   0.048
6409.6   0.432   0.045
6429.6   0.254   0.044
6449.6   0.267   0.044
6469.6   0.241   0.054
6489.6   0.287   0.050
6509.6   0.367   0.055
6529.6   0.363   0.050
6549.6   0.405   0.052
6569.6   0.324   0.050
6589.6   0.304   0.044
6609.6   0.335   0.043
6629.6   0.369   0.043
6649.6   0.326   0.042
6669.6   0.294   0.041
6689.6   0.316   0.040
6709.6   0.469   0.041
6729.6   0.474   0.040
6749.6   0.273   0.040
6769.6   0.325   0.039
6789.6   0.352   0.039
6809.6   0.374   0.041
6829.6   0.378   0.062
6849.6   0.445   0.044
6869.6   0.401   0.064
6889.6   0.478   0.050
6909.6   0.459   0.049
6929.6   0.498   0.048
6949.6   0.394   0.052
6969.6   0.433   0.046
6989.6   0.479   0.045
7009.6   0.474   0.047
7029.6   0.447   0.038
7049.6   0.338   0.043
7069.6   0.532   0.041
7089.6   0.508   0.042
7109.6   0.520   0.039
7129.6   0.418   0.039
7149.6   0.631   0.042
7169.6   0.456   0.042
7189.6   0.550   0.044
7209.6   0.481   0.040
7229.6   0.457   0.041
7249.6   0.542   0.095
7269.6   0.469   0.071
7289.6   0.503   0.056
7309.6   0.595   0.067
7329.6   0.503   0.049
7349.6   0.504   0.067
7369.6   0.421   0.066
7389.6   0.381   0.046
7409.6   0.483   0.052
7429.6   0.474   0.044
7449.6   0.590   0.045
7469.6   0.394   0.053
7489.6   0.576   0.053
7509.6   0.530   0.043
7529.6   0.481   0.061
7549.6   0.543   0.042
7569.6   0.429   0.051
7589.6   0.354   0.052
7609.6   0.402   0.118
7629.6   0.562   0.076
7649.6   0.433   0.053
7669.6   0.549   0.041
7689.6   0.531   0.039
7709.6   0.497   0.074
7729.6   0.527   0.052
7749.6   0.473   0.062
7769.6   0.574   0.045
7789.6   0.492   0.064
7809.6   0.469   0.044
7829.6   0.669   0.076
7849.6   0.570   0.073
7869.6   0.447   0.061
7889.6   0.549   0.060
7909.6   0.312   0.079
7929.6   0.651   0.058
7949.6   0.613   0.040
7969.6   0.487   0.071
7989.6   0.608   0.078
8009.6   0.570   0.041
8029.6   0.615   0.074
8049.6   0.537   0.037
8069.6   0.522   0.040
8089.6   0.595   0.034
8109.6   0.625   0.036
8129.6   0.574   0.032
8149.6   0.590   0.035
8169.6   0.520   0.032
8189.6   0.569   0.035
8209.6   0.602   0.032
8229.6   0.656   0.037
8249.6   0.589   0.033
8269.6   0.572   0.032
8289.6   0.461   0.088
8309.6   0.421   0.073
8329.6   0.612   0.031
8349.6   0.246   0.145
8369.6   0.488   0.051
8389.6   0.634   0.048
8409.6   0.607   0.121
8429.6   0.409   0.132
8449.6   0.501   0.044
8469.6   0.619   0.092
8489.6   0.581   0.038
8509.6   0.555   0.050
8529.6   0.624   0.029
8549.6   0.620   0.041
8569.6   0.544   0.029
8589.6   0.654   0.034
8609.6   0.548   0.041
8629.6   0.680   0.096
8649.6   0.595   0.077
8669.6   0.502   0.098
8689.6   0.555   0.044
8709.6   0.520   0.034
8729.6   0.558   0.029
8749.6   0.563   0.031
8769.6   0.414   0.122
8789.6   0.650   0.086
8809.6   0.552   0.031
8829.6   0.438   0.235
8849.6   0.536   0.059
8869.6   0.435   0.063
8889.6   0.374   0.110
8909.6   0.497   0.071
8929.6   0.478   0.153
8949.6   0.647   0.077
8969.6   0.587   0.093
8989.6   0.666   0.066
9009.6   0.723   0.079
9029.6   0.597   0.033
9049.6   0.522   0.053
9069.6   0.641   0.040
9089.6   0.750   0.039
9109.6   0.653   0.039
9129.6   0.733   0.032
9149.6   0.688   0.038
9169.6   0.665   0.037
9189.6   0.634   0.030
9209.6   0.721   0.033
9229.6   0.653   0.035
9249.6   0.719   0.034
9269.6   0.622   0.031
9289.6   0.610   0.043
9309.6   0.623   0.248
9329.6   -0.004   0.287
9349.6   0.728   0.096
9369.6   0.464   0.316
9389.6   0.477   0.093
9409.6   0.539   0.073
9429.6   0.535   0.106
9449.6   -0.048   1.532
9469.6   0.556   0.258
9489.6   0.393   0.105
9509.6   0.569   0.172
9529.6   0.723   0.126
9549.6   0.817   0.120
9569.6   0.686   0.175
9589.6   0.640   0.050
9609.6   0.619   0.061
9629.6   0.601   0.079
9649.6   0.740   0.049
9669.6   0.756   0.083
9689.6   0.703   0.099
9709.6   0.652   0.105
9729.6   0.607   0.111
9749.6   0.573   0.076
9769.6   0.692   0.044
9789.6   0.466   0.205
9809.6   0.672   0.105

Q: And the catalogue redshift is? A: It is 0.72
